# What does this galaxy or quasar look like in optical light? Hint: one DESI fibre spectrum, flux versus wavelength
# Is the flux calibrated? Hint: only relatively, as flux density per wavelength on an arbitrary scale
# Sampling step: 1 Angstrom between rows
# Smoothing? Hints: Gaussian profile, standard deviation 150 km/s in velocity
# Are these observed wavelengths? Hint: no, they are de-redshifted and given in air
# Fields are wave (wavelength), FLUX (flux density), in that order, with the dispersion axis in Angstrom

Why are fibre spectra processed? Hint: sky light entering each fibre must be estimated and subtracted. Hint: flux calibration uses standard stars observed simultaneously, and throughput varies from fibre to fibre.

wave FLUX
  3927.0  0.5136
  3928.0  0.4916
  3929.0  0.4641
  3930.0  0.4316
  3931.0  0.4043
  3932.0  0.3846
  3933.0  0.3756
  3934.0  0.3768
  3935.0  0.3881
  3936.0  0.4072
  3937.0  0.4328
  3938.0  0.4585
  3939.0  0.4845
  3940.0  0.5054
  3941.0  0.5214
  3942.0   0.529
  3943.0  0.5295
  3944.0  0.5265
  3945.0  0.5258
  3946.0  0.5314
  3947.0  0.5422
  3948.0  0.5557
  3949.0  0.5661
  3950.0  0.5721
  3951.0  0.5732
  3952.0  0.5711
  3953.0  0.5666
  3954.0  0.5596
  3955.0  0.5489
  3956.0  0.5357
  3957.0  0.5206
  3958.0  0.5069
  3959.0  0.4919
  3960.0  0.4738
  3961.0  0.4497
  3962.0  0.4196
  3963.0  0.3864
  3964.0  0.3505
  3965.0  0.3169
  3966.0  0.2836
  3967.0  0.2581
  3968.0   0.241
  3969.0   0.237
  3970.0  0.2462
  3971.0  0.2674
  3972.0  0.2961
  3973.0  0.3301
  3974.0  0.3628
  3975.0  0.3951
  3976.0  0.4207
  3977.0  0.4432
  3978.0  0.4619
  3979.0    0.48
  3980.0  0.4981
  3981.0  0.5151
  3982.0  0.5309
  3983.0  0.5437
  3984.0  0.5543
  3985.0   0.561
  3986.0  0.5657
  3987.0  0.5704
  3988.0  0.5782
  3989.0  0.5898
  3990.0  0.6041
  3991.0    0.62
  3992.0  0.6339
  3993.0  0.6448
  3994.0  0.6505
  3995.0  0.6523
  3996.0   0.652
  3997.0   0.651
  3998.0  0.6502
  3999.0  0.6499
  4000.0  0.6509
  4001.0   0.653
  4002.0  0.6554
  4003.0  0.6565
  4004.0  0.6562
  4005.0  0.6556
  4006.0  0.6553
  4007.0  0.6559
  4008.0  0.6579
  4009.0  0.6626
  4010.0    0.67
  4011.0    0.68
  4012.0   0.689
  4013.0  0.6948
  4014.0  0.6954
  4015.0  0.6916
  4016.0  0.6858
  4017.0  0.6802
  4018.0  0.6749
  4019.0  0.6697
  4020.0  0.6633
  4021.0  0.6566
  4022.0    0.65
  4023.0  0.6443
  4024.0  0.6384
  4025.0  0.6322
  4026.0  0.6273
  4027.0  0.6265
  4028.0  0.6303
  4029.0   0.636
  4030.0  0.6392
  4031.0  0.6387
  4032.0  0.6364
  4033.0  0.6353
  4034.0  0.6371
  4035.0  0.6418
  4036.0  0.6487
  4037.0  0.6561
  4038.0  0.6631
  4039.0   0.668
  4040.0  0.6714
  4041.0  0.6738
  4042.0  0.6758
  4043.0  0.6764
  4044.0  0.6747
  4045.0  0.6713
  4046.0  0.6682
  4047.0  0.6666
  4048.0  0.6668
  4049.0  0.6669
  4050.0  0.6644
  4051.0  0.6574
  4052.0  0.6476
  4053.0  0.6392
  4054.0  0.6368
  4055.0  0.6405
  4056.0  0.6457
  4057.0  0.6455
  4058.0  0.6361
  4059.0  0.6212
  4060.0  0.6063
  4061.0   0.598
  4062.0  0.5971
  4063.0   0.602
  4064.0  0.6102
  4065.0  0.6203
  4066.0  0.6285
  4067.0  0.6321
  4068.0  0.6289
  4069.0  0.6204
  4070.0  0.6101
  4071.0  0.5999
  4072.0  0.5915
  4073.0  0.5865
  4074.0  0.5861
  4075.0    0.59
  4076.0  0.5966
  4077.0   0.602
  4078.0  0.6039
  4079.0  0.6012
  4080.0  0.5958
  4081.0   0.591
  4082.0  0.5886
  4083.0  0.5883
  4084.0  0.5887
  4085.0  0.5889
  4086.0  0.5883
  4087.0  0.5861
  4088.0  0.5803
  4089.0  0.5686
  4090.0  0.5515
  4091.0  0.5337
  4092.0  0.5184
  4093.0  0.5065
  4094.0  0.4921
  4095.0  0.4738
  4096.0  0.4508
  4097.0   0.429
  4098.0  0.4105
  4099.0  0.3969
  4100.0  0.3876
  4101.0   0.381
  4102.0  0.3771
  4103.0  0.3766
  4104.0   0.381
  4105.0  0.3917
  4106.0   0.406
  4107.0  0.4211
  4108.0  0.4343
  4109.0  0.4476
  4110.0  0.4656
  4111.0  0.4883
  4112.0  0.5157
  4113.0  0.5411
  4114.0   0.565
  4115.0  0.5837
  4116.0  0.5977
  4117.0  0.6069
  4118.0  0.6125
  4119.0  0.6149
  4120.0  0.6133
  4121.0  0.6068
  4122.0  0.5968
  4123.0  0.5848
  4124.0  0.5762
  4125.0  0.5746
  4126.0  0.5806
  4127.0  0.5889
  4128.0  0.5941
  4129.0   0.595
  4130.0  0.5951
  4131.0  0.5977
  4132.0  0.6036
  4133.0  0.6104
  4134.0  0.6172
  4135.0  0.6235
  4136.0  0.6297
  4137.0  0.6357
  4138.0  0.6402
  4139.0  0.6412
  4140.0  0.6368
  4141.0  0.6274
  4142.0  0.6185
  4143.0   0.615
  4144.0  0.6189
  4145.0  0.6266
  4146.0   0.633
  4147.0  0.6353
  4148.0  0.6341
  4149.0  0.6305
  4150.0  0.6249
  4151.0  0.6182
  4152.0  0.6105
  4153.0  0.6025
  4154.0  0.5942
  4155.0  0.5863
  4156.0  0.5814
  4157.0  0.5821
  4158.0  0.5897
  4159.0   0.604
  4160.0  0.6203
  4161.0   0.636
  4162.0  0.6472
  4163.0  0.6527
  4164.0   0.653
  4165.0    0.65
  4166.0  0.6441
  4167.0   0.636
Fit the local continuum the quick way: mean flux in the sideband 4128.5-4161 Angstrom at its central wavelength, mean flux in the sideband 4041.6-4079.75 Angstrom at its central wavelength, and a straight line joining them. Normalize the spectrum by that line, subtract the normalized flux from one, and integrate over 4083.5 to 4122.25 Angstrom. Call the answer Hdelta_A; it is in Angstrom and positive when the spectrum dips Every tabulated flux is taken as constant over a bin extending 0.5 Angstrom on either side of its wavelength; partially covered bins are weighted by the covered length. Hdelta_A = 7.4 Angstrom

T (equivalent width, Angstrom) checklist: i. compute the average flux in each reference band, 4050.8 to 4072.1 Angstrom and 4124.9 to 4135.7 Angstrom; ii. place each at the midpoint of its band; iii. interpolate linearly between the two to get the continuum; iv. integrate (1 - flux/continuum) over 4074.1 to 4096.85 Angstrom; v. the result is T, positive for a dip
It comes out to 2.0 Angstrom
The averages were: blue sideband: 0.624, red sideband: 0.6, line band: 0.561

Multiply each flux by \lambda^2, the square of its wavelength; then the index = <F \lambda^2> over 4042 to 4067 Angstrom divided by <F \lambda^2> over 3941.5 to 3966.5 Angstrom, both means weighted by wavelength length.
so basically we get 1.36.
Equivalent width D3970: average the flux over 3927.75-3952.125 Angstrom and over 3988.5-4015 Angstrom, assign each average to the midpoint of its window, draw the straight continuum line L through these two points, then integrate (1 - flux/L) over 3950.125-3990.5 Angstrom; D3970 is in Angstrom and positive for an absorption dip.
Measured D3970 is 8.0 Angstrom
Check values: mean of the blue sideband 0.485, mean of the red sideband 0.654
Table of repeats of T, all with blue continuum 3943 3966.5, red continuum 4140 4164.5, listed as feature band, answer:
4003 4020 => -4.5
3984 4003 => -3.8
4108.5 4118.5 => 0.9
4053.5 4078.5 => -2.2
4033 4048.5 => -3.2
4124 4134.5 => 0.2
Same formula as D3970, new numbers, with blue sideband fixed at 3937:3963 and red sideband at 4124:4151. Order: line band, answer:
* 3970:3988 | 2.6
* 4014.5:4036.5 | -3.6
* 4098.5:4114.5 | 4.4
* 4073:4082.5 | -0.2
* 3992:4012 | -4.1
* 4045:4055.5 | -1.6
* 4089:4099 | 1.8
